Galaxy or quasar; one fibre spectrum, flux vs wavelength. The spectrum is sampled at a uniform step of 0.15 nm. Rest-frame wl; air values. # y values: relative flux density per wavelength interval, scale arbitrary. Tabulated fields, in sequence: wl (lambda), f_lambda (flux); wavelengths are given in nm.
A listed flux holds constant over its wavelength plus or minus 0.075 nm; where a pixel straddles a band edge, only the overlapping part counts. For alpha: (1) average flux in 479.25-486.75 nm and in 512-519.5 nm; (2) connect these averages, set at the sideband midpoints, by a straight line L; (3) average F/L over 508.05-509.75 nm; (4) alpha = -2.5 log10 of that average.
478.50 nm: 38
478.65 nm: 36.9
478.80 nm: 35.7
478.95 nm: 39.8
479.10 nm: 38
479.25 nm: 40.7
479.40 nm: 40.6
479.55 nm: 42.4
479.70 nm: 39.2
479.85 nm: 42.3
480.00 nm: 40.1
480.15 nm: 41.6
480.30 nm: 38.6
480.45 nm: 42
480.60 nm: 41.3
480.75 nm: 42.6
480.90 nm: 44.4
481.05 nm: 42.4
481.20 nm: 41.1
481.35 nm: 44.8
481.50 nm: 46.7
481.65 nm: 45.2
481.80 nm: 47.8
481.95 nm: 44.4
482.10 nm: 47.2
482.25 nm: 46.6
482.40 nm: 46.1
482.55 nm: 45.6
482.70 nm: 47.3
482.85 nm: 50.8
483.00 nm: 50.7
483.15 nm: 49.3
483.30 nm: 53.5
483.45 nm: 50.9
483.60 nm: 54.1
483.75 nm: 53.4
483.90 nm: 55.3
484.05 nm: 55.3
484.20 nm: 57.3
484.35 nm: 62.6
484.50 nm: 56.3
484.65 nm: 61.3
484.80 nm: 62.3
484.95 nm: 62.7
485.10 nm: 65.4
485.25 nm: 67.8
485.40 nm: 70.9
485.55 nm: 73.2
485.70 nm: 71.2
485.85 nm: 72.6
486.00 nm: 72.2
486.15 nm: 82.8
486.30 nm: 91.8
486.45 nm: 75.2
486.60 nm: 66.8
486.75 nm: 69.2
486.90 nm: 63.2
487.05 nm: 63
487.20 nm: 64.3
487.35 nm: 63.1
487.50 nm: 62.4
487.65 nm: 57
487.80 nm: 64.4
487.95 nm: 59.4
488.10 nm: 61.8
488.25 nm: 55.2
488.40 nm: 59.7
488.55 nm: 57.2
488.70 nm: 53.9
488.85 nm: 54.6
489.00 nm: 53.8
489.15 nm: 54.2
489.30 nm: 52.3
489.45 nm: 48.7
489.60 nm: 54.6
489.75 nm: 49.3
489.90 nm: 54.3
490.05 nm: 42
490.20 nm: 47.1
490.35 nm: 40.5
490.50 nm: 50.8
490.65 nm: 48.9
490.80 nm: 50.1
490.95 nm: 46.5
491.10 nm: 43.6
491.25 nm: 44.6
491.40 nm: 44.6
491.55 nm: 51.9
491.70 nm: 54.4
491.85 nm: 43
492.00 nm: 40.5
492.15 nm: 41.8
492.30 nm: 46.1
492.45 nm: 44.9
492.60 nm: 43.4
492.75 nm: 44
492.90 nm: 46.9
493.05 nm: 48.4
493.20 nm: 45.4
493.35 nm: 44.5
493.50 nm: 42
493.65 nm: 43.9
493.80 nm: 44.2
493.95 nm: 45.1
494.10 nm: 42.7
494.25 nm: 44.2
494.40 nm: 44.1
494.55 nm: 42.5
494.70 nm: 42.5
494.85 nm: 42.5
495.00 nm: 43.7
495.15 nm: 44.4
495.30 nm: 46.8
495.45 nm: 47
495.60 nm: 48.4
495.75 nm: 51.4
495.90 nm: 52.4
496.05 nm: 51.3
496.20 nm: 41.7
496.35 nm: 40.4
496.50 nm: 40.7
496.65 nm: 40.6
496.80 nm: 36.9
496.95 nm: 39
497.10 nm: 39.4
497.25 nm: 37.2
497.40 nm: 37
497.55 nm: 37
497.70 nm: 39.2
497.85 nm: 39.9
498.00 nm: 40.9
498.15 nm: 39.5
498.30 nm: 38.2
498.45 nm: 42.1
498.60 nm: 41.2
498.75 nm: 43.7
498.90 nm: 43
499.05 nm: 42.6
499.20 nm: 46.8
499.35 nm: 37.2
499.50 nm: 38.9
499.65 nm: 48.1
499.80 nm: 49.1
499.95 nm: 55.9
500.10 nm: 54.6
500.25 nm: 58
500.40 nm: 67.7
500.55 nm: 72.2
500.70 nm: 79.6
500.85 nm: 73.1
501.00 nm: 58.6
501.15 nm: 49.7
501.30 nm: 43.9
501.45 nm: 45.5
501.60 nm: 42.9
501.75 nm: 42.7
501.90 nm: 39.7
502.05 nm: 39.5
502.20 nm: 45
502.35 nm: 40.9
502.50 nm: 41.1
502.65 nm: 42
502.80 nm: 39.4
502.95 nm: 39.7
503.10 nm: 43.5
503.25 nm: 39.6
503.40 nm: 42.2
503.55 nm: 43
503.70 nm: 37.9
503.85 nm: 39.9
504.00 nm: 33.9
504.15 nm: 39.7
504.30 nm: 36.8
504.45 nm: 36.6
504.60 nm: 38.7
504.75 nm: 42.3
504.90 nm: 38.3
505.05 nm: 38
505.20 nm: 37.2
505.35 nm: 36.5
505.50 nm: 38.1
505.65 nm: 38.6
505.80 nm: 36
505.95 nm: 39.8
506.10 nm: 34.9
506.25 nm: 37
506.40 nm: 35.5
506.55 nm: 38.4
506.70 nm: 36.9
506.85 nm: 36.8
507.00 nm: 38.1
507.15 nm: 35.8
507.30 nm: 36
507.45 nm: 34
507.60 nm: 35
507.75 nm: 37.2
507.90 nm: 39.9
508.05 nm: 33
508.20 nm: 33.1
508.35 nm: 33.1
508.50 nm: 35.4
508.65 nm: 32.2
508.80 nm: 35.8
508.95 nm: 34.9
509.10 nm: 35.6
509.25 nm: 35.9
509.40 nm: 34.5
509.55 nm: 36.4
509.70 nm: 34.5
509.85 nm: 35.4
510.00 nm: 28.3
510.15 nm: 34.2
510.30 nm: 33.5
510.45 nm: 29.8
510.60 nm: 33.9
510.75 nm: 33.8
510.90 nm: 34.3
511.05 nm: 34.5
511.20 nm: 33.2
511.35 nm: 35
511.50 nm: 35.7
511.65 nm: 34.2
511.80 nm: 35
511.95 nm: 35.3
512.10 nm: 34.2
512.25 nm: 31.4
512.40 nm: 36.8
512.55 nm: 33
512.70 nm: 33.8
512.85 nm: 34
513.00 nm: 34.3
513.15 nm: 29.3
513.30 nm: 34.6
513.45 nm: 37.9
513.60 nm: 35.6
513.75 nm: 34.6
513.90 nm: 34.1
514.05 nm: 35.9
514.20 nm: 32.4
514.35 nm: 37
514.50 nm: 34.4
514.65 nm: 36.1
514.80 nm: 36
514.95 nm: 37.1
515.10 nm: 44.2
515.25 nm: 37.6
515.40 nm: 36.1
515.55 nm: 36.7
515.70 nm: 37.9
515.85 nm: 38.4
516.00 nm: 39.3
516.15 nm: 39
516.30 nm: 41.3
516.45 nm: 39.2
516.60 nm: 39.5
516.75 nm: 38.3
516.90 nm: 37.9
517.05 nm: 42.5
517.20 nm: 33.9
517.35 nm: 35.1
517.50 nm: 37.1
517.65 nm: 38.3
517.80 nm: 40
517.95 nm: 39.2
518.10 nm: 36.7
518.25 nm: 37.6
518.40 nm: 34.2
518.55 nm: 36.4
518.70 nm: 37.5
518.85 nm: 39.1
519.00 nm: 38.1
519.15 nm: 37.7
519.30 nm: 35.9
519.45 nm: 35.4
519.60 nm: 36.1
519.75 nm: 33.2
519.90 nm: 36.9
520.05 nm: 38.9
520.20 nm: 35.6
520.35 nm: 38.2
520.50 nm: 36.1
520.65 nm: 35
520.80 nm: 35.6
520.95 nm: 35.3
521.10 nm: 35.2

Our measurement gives 0.16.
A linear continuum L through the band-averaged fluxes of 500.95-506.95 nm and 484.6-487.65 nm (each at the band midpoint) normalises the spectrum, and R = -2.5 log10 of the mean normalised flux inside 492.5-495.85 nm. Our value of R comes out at 0.23 mag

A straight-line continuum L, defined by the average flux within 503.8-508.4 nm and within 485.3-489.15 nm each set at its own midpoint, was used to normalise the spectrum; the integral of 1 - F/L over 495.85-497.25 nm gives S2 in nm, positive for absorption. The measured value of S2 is 0.25 nm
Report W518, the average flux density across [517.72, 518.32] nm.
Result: 38.4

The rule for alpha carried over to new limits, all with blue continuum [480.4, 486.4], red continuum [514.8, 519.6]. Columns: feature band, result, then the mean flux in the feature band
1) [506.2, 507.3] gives 0.177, 36.9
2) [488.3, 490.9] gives 0.023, 51.3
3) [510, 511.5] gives 0.229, 33.4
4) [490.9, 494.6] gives 0.132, 44.9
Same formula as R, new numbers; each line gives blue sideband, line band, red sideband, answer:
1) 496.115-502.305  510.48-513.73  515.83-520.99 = 0.18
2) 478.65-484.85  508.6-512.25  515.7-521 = 0.16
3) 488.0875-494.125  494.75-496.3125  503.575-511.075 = -0.04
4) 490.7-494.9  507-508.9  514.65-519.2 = 0.16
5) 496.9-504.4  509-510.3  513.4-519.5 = 0.18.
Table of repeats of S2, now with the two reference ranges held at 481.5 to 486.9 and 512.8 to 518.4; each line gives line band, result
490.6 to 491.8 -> 0.14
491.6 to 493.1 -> 0.23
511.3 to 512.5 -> 0.15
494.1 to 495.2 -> 0.18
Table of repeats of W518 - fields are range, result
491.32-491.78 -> 50.2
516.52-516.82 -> 38.9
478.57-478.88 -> 36.4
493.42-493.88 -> 43.4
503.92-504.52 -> 36.8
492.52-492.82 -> 43.7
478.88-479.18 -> 38.9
